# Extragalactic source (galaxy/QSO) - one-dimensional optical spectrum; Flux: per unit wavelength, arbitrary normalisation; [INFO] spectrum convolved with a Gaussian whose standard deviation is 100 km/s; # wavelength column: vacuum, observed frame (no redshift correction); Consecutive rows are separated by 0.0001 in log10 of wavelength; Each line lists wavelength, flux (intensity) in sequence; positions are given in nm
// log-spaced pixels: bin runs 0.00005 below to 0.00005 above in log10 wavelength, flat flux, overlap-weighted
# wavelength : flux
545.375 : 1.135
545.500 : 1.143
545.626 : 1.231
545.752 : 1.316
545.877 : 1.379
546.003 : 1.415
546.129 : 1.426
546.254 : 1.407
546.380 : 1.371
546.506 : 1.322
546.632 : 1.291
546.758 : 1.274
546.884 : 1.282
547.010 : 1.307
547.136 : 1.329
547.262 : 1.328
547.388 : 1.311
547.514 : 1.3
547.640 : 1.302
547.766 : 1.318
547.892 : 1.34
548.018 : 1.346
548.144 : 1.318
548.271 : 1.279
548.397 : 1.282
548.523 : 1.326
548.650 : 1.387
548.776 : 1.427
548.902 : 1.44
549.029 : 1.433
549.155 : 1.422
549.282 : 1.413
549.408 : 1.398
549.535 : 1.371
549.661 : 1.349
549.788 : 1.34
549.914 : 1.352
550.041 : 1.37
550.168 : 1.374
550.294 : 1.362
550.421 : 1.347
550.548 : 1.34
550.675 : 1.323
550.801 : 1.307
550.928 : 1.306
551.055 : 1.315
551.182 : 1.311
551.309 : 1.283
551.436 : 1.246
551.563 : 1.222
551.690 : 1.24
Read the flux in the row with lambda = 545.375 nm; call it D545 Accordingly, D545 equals 1.135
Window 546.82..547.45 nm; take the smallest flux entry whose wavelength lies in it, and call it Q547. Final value 1.282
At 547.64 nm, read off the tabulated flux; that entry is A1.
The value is 1.302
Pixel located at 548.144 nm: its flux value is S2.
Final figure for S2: 1.318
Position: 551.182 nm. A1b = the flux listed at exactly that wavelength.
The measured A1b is 1.311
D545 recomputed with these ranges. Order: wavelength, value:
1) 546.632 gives 1.291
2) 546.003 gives 1.415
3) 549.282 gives 1.413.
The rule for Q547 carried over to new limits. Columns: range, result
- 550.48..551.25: 1.306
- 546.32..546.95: 1.274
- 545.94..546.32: 1.407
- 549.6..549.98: 1.34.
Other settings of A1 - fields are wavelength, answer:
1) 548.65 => 1.387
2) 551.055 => 1.315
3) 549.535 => 1.371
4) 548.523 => 1.326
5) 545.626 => 1.231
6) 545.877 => 1.379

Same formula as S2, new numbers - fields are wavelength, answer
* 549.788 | 1.34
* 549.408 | 1.398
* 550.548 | 1.34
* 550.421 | 1.347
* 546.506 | 1.322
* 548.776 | 1.427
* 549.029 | 1.433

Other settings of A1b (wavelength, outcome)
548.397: 1.282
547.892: 1.34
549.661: 1.349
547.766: 1.318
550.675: 1.323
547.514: 1.3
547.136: 1.329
